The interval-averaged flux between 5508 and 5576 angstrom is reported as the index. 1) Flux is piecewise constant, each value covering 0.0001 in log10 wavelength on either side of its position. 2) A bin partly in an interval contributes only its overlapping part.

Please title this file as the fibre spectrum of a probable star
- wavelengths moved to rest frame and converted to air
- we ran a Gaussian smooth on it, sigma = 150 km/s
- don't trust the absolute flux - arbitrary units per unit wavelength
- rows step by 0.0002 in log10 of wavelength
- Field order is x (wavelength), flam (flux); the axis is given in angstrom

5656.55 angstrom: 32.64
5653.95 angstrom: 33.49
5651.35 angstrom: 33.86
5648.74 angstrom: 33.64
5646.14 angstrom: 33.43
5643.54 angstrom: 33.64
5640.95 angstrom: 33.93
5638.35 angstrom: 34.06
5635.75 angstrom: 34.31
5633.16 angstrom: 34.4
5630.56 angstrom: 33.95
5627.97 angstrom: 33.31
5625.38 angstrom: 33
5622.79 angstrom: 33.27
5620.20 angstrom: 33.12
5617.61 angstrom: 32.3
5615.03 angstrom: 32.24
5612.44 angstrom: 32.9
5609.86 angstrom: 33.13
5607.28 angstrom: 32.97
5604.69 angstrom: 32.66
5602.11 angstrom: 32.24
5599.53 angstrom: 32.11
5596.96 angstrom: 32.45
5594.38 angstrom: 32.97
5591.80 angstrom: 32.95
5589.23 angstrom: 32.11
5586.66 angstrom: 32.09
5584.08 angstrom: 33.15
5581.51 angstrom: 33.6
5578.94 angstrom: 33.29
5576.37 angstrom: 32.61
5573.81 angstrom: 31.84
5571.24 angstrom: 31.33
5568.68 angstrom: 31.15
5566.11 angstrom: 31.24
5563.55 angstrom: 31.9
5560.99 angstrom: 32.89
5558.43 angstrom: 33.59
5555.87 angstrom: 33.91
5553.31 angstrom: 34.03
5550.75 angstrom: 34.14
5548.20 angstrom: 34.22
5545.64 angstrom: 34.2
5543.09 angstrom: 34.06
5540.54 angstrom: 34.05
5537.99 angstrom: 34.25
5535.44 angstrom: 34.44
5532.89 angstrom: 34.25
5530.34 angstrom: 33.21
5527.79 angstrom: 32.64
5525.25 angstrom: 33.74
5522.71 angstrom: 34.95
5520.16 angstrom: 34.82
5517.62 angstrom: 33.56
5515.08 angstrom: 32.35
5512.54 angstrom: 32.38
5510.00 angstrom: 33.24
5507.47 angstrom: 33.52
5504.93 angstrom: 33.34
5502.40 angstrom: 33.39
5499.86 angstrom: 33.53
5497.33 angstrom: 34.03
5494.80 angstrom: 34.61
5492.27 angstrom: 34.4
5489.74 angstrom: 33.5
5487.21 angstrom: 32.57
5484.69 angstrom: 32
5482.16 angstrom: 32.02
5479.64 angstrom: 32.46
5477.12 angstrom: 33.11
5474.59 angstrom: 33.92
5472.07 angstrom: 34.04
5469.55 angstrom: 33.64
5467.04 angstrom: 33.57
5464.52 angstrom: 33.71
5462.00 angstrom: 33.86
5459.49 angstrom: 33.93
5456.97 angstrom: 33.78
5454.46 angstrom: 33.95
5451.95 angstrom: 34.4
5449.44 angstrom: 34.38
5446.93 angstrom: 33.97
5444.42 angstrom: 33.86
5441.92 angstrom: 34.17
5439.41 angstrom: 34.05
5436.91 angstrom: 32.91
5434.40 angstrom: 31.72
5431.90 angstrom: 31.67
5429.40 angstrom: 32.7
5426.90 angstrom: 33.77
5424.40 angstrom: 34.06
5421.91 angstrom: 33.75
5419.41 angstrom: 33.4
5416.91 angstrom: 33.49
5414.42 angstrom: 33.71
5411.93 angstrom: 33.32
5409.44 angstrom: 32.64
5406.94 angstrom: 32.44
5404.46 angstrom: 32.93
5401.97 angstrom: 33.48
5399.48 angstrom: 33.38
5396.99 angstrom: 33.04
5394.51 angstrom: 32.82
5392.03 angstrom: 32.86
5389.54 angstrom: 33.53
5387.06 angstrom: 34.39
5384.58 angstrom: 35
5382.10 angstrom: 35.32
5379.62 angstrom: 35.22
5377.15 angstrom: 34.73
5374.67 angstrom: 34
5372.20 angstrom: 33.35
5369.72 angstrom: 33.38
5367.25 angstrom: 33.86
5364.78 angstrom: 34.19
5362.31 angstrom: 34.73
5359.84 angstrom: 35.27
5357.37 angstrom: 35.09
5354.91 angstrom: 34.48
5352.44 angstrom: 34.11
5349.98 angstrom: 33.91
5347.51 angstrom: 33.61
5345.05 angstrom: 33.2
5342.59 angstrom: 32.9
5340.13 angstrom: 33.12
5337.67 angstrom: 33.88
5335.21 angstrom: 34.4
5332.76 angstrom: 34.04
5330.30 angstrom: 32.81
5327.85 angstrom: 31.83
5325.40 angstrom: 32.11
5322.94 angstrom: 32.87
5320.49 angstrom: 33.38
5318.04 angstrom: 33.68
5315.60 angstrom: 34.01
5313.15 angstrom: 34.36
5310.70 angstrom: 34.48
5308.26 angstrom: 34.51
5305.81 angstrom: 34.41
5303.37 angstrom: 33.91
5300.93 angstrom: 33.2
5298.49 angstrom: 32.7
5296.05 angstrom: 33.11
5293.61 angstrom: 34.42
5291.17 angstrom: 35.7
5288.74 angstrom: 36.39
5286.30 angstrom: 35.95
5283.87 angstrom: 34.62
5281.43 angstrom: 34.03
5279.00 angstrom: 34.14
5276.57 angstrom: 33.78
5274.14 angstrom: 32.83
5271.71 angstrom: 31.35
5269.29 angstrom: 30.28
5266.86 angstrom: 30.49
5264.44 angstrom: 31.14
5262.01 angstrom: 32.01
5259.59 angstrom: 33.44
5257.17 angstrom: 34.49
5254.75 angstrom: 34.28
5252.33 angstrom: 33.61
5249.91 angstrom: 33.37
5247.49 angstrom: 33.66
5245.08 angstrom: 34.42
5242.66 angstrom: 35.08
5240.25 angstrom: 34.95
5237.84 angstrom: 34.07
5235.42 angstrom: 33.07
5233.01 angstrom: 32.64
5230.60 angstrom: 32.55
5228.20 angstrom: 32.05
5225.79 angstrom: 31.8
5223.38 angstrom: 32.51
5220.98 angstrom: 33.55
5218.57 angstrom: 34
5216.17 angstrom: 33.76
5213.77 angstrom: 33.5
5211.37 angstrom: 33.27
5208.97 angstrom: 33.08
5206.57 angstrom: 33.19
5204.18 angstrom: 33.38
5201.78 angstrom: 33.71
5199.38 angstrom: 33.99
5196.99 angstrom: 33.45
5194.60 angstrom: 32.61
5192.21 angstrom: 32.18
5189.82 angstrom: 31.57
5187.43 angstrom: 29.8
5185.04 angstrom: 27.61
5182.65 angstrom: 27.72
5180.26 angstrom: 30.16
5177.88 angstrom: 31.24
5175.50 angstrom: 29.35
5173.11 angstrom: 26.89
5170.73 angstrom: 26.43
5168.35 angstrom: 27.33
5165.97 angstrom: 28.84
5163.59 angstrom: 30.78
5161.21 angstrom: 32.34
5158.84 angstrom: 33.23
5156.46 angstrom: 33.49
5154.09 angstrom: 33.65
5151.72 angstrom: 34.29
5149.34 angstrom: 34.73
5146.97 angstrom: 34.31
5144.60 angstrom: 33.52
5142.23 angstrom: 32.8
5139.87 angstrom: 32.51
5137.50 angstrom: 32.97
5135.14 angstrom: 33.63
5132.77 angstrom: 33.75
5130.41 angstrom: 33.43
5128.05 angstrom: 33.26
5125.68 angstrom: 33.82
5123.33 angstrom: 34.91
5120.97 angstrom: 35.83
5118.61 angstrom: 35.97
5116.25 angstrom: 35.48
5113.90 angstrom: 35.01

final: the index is 33.3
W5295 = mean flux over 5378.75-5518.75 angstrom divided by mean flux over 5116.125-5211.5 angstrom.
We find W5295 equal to 1.04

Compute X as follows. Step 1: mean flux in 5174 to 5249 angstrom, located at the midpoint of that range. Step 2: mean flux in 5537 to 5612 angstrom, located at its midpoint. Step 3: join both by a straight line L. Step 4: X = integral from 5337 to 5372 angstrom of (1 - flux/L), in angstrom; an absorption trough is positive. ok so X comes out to -1.4 angstrom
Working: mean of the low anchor 32.5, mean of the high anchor 32.9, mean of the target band 34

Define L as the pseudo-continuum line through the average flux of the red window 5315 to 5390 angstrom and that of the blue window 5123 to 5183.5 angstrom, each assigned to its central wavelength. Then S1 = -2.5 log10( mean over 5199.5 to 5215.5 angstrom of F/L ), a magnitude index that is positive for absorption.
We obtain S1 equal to -0.032 mag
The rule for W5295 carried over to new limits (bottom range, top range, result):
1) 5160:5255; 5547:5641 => 1.03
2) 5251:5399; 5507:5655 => 0.99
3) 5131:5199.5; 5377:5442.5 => 1.06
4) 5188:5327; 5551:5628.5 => 0.98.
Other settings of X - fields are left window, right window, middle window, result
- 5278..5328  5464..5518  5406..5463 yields 0.1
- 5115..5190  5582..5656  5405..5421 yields -0.3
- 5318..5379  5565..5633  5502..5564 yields -1.4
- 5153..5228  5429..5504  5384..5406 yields -0.3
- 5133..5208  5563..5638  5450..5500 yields -1.7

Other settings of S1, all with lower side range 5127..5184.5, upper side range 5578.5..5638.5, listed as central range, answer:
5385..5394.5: -0.042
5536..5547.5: -0.044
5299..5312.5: -0.064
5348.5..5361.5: -0.075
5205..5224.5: -0.052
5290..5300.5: -0.061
